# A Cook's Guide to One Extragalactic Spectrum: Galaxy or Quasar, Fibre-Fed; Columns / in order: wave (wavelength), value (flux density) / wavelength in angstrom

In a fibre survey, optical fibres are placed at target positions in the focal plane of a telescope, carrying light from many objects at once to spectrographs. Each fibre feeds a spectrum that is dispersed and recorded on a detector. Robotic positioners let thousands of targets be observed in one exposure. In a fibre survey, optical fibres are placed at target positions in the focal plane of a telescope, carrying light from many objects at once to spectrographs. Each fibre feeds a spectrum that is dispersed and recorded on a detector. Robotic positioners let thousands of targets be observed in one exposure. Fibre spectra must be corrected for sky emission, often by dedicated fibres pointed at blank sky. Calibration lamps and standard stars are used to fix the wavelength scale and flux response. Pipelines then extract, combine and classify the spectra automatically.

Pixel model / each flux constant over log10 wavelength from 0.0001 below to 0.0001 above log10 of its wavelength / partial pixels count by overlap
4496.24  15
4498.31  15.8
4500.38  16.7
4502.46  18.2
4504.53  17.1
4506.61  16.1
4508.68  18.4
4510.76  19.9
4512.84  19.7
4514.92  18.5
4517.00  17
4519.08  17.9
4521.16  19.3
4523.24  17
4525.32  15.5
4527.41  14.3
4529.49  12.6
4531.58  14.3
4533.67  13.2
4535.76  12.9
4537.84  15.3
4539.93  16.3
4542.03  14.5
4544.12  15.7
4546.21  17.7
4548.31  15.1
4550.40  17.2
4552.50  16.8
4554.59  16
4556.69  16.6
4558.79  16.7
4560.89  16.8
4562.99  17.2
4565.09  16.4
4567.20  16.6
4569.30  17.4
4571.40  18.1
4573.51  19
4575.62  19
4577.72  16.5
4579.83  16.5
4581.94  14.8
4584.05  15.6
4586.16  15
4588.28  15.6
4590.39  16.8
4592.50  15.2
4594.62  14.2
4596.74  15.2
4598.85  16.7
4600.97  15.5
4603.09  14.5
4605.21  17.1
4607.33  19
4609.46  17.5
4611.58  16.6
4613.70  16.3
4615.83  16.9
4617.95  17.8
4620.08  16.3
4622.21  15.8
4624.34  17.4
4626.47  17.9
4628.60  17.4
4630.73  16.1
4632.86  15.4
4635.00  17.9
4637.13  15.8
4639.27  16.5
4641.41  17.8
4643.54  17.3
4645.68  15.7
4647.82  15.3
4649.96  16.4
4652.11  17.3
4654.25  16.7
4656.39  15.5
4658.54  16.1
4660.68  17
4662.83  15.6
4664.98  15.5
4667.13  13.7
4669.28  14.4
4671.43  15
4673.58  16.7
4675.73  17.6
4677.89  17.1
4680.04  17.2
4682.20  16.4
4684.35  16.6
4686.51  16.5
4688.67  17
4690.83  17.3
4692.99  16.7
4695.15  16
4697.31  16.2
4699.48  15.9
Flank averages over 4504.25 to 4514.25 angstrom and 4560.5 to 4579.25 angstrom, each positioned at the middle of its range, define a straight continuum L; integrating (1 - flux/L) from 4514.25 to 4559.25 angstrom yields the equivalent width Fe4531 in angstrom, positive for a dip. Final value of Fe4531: 5.1 angstrom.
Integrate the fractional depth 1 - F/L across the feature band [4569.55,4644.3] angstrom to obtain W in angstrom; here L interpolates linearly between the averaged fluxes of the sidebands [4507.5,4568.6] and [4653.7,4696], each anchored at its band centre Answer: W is -1.4 angstrom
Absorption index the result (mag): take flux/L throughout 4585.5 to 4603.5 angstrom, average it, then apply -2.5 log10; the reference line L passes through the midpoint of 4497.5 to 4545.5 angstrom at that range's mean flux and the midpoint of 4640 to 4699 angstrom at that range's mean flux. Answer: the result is 0.06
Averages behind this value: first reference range 16.4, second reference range 16.3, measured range 15.5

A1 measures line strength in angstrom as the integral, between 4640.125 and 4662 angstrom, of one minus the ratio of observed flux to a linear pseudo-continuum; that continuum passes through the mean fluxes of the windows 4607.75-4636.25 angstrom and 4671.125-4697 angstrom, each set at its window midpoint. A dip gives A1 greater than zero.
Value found 0.4 angstrom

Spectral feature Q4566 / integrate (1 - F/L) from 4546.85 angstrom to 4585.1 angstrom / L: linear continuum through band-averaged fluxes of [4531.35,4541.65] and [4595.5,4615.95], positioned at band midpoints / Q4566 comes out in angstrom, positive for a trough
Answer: -3.8 angstrom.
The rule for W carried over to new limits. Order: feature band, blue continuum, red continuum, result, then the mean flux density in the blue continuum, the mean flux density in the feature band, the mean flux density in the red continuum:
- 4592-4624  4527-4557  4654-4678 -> -1.65 angstrom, 15.2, 16.3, 15.8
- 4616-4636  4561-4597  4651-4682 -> -0.76 angstrom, 16.5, 16.9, 16.1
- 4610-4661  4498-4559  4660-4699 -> -1.09 angstrom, 16.4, 16.6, 16.2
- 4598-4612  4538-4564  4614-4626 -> 0.03 angstrom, 16.3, 16.7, 16.9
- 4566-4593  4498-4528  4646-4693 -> 0.51 angstrom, 17.5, 16.7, 16.2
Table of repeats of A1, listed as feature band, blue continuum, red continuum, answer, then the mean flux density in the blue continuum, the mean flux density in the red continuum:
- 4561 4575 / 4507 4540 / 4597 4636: -0.8 angstrom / 16.4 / 16.8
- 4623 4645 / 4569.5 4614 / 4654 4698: -0.8 angstrom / 16.4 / 16.2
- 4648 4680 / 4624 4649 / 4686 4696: 1.2 angstrom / 16.7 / 16.7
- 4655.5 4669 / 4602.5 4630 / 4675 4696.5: 1.1 angstrom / 17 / 16.8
